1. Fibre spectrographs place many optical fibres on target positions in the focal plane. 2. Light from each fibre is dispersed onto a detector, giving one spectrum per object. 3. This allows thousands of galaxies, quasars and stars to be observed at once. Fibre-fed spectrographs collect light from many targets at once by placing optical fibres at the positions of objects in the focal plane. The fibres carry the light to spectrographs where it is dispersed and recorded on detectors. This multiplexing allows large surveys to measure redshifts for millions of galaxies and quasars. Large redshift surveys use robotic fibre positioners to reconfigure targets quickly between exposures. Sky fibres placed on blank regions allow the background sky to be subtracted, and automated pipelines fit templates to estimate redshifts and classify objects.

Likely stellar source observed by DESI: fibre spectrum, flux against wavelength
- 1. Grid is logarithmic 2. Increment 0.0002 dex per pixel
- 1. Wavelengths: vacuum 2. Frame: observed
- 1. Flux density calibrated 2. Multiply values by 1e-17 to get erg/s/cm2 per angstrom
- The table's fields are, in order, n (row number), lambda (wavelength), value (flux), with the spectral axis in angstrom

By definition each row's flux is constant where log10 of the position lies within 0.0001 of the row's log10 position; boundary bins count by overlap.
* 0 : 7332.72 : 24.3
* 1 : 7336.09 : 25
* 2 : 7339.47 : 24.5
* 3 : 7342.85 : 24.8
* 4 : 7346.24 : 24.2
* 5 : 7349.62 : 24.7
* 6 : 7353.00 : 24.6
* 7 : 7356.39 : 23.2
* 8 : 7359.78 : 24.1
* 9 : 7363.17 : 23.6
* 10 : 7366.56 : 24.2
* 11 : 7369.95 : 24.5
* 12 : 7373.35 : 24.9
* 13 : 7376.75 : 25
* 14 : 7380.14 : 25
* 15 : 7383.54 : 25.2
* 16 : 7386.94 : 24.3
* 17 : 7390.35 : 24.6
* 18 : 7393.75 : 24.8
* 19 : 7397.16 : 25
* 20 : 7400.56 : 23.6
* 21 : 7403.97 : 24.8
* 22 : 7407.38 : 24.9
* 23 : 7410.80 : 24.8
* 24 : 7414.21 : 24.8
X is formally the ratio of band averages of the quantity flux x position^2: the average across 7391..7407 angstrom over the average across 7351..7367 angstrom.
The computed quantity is 1.04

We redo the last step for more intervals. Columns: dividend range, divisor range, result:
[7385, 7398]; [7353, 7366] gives 1.04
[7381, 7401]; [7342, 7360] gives 1.03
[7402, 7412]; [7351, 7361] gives 1.05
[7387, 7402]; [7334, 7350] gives 1.01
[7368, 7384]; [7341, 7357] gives 1.03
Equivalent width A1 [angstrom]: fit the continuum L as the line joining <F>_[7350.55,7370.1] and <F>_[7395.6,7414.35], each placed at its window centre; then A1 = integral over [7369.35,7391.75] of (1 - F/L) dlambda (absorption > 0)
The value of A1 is -0.5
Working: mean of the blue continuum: 24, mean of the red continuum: 24.6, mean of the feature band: 24.8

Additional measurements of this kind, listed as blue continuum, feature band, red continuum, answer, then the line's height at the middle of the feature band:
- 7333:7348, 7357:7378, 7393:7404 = 0.21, 24.6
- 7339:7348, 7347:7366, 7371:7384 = 0.48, 24.7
